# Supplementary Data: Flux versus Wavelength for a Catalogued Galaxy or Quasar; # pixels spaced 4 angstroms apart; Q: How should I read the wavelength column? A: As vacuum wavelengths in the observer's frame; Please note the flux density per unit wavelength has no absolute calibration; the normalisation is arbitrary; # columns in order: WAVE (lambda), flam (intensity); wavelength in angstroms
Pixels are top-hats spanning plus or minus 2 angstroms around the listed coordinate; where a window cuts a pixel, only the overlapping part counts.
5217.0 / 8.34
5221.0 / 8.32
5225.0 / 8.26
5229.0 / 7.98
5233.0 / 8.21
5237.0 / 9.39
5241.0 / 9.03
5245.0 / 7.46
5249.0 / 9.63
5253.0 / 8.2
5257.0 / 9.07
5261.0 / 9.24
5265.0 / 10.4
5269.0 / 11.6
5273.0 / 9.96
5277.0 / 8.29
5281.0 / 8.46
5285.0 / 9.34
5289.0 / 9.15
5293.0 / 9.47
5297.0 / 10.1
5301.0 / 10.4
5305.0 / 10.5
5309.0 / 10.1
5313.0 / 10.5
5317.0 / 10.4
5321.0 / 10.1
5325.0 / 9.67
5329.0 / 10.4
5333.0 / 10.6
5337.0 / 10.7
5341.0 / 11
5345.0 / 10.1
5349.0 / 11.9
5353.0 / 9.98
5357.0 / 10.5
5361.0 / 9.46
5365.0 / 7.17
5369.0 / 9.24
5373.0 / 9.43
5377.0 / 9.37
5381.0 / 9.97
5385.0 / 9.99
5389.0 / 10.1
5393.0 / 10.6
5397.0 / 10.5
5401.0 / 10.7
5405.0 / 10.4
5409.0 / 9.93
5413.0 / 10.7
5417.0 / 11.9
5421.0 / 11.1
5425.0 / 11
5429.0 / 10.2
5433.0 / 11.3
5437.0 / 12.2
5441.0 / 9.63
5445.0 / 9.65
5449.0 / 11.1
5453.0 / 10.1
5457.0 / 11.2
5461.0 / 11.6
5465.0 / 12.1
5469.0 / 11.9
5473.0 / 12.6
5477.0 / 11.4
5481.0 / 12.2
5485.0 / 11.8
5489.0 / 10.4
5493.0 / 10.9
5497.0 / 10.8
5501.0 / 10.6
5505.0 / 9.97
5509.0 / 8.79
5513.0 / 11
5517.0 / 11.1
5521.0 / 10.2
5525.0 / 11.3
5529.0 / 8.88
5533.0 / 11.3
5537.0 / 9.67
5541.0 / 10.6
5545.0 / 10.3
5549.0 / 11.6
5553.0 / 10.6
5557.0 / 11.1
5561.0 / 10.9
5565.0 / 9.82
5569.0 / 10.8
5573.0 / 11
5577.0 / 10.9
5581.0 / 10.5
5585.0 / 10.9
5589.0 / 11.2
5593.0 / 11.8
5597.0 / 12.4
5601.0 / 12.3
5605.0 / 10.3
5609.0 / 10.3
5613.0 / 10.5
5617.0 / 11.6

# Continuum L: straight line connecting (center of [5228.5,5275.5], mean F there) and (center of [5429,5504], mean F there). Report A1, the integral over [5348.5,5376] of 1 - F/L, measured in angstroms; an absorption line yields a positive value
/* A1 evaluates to 1.8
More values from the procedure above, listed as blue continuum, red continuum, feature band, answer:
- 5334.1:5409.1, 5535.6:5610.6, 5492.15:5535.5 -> 1.0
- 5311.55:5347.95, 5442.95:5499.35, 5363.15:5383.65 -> 3.1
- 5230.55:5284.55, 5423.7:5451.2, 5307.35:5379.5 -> -1.1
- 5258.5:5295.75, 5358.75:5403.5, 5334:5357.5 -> -2.6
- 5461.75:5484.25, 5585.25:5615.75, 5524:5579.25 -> 4.4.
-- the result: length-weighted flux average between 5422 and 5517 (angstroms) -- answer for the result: 11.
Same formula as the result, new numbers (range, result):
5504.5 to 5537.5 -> 10.3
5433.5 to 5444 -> 10.8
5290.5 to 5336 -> 10.2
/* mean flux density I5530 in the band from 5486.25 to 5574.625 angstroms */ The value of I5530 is 10.5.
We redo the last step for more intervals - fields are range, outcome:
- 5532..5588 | 10.7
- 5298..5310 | 10.3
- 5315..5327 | 10.1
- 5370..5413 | 10.1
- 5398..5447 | 10.7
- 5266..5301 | 9.62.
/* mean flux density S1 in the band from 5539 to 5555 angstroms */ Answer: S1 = 10.8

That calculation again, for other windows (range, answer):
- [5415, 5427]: 11.3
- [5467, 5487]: 12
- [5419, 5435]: 10.9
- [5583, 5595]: 11.3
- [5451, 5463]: 11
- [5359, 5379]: 8.93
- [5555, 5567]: 10.6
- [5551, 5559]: 10.8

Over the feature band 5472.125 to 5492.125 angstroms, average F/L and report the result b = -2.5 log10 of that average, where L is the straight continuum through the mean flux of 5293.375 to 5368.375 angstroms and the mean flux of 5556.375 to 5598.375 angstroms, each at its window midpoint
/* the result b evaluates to -0.09 mag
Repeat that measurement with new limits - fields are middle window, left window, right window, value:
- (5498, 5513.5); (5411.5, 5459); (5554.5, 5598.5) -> 0.09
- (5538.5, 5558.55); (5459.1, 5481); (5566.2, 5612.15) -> 0.06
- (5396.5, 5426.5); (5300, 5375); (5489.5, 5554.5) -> -0.06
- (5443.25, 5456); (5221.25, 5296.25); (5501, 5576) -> -0.03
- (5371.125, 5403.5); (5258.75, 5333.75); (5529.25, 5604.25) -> 0.02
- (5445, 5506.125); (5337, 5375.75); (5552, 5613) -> -0.07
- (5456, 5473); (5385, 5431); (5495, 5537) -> -0.13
